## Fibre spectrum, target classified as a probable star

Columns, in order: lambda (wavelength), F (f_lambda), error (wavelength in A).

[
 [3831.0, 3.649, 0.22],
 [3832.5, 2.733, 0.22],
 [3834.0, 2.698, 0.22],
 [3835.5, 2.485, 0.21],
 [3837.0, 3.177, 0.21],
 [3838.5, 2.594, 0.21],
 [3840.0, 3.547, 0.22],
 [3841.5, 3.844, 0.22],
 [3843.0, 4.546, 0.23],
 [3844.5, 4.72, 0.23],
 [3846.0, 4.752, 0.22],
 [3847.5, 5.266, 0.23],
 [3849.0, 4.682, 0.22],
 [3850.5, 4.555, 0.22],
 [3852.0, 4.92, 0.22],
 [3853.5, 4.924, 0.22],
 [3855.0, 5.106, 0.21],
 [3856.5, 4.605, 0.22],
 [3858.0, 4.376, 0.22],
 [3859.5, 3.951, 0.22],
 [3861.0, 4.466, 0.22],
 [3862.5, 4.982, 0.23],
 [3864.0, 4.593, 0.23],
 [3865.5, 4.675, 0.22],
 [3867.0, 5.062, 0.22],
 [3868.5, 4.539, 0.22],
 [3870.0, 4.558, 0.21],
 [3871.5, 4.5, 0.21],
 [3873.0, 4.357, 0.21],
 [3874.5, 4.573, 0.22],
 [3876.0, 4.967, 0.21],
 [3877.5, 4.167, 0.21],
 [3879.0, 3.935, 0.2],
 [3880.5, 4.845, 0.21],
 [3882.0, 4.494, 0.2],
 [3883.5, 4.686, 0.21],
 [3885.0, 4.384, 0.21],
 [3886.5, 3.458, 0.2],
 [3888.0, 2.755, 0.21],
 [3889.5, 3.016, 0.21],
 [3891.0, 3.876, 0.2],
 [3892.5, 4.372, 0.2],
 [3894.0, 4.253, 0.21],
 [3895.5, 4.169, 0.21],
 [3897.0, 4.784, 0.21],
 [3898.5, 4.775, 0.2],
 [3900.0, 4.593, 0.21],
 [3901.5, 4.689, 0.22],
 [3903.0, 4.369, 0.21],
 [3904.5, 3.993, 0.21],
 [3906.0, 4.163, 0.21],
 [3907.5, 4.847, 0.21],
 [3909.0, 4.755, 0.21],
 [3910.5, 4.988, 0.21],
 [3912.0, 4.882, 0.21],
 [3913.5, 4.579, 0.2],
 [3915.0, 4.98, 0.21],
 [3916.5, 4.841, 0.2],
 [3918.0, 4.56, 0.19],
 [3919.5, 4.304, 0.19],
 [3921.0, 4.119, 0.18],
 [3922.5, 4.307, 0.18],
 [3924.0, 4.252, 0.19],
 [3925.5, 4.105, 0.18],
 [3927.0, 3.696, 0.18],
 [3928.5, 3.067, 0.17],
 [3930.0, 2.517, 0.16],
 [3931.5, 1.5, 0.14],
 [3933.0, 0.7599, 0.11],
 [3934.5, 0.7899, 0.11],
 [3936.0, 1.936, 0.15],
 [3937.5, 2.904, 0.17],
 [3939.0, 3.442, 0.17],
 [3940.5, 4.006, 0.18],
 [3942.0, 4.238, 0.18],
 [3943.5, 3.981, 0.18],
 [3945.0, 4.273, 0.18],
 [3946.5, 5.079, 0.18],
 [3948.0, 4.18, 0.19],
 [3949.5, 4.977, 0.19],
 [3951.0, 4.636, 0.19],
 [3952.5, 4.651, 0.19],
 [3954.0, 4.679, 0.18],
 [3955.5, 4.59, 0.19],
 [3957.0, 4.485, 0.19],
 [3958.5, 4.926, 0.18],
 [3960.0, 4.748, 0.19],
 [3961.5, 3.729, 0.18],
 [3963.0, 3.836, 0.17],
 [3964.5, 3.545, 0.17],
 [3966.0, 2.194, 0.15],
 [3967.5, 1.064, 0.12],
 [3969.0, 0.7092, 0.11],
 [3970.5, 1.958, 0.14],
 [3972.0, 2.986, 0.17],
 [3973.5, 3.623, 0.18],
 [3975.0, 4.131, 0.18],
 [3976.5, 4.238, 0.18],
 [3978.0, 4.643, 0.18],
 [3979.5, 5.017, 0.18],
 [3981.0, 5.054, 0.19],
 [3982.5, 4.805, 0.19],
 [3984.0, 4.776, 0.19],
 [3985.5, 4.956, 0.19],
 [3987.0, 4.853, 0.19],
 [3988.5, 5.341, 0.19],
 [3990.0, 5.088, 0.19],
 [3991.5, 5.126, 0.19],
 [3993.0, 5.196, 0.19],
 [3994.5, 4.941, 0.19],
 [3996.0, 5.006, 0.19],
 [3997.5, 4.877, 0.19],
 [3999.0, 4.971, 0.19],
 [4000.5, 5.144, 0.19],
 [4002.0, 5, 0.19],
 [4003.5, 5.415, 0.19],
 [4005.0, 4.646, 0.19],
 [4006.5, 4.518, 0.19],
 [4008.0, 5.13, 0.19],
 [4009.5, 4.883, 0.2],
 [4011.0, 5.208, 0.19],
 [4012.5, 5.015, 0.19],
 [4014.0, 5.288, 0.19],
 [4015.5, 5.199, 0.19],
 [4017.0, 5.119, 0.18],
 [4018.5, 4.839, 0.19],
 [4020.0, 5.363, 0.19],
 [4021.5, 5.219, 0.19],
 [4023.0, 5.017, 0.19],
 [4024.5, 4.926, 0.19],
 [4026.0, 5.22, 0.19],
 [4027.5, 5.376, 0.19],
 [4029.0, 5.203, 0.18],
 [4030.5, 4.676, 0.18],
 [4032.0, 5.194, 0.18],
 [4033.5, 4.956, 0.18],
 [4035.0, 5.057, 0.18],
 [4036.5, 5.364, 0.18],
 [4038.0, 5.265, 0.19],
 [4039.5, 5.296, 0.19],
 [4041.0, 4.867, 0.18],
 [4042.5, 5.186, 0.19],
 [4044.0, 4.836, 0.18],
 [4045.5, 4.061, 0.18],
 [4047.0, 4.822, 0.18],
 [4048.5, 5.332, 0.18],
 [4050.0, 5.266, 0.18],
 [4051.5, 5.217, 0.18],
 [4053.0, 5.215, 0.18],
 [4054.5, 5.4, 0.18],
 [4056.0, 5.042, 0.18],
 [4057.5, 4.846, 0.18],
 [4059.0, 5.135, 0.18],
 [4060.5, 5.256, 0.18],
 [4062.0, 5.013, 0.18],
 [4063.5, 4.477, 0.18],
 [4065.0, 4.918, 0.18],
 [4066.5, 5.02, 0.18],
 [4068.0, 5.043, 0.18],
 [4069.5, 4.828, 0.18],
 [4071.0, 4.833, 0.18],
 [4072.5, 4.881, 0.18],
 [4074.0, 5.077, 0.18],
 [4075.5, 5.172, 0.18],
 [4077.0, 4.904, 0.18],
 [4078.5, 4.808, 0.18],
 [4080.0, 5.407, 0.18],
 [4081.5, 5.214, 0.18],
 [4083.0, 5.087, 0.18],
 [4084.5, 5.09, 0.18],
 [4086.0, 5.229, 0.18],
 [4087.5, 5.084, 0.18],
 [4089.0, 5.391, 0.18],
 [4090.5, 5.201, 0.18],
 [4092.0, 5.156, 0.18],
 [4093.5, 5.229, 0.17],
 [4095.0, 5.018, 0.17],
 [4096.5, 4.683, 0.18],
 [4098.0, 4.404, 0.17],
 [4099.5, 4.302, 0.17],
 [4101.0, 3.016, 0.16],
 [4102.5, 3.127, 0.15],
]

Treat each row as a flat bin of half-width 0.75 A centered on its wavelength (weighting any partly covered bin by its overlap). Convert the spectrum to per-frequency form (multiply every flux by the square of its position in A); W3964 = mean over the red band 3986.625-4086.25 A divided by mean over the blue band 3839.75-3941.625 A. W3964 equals 1.3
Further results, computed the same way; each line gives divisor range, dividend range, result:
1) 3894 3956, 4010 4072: 1.33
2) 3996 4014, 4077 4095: 1.07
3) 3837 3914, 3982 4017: 1.21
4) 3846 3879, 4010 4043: 1.20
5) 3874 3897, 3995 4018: 1.29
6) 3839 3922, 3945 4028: 1.08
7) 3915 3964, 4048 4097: 1.41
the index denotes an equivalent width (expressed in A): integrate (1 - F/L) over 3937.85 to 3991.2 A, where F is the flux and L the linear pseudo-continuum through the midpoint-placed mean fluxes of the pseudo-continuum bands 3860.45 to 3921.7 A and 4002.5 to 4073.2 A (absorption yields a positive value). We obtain 7.2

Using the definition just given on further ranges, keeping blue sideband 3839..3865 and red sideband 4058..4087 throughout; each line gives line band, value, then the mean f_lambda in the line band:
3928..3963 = 8.06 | 3.66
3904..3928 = 1.24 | 4.45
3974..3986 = 0.38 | 4.67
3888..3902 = 1.38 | 4.19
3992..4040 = -1.72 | 5.08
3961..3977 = 6.42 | 2.88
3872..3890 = 1.80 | 4.16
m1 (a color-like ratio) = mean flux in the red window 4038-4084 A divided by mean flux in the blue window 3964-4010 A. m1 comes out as 1.2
